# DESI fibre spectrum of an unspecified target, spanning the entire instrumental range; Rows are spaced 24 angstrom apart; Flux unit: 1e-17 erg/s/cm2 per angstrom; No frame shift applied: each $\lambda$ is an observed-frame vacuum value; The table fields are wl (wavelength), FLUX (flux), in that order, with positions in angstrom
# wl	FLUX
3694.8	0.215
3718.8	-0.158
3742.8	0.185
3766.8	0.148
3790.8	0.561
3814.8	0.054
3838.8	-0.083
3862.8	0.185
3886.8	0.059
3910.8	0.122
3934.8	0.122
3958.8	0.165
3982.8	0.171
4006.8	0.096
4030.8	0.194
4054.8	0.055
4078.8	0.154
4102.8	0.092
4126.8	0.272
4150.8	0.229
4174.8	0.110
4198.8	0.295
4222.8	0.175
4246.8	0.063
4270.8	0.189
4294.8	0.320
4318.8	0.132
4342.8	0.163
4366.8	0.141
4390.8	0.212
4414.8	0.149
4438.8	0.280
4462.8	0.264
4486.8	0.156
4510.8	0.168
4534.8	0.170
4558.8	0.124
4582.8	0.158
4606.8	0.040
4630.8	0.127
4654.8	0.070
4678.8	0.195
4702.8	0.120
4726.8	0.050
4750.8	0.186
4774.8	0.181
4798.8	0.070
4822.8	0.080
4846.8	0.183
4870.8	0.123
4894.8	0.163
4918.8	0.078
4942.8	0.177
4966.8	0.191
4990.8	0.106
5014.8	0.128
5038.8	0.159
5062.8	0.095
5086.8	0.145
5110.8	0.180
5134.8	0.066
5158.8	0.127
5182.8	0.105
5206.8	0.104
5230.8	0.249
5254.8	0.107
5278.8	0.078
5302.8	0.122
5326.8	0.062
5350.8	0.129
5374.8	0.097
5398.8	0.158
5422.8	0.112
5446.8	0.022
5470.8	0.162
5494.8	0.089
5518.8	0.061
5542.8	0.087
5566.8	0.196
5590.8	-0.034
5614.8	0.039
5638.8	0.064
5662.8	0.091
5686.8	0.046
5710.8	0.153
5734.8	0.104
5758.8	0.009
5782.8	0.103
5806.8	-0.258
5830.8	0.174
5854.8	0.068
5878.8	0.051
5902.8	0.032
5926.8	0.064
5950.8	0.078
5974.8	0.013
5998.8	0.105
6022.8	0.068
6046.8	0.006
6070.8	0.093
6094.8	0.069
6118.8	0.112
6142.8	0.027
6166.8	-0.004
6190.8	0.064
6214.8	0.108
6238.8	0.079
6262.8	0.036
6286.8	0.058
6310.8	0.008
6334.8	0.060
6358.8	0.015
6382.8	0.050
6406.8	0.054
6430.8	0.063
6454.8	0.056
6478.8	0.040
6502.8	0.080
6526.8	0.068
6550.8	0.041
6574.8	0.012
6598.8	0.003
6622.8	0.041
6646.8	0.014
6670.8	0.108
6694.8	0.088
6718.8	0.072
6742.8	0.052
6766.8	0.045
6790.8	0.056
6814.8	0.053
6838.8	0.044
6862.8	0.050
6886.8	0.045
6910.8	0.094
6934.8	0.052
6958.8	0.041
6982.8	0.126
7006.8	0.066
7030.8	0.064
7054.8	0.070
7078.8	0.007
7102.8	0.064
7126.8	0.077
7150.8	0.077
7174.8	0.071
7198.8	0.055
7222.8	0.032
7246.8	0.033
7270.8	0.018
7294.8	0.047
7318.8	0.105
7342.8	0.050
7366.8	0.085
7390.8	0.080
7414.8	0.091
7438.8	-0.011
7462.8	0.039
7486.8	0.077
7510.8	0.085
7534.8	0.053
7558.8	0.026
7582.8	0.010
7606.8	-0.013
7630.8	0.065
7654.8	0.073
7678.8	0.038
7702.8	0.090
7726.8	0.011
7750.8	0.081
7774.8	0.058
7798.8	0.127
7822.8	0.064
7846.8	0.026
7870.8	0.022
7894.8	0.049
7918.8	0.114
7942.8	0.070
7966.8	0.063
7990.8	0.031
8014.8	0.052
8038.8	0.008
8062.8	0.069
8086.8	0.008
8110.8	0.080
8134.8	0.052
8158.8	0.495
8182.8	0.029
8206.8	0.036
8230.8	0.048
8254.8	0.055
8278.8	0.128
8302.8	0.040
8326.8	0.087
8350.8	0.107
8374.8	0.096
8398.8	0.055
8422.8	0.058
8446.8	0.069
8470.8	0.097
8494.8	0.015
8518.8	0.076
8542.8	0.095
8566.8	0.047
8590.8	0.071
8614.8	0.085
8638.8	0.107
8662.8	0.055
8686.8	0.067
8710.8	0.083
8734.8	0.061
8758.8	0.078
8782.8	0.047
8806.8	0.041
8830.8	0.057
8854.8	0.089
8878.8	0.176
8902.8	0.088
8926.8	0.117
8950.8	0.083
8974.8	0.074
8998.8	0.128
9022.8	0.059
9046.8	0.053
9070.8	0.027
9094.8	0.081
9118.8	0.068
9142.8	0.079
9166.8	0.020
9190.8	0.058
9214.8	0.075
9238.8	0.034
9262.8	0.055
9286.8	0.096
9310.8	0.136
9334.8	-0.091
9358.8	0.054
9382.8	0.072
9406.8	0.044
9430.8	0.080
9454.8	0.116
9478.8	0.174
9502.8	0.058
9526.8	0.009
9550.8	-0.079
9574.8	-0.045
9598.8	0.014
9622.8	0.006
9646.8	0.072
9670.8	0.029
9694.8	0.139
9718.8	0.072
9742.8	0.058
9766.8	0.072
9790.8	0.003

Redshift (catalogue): 1.187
